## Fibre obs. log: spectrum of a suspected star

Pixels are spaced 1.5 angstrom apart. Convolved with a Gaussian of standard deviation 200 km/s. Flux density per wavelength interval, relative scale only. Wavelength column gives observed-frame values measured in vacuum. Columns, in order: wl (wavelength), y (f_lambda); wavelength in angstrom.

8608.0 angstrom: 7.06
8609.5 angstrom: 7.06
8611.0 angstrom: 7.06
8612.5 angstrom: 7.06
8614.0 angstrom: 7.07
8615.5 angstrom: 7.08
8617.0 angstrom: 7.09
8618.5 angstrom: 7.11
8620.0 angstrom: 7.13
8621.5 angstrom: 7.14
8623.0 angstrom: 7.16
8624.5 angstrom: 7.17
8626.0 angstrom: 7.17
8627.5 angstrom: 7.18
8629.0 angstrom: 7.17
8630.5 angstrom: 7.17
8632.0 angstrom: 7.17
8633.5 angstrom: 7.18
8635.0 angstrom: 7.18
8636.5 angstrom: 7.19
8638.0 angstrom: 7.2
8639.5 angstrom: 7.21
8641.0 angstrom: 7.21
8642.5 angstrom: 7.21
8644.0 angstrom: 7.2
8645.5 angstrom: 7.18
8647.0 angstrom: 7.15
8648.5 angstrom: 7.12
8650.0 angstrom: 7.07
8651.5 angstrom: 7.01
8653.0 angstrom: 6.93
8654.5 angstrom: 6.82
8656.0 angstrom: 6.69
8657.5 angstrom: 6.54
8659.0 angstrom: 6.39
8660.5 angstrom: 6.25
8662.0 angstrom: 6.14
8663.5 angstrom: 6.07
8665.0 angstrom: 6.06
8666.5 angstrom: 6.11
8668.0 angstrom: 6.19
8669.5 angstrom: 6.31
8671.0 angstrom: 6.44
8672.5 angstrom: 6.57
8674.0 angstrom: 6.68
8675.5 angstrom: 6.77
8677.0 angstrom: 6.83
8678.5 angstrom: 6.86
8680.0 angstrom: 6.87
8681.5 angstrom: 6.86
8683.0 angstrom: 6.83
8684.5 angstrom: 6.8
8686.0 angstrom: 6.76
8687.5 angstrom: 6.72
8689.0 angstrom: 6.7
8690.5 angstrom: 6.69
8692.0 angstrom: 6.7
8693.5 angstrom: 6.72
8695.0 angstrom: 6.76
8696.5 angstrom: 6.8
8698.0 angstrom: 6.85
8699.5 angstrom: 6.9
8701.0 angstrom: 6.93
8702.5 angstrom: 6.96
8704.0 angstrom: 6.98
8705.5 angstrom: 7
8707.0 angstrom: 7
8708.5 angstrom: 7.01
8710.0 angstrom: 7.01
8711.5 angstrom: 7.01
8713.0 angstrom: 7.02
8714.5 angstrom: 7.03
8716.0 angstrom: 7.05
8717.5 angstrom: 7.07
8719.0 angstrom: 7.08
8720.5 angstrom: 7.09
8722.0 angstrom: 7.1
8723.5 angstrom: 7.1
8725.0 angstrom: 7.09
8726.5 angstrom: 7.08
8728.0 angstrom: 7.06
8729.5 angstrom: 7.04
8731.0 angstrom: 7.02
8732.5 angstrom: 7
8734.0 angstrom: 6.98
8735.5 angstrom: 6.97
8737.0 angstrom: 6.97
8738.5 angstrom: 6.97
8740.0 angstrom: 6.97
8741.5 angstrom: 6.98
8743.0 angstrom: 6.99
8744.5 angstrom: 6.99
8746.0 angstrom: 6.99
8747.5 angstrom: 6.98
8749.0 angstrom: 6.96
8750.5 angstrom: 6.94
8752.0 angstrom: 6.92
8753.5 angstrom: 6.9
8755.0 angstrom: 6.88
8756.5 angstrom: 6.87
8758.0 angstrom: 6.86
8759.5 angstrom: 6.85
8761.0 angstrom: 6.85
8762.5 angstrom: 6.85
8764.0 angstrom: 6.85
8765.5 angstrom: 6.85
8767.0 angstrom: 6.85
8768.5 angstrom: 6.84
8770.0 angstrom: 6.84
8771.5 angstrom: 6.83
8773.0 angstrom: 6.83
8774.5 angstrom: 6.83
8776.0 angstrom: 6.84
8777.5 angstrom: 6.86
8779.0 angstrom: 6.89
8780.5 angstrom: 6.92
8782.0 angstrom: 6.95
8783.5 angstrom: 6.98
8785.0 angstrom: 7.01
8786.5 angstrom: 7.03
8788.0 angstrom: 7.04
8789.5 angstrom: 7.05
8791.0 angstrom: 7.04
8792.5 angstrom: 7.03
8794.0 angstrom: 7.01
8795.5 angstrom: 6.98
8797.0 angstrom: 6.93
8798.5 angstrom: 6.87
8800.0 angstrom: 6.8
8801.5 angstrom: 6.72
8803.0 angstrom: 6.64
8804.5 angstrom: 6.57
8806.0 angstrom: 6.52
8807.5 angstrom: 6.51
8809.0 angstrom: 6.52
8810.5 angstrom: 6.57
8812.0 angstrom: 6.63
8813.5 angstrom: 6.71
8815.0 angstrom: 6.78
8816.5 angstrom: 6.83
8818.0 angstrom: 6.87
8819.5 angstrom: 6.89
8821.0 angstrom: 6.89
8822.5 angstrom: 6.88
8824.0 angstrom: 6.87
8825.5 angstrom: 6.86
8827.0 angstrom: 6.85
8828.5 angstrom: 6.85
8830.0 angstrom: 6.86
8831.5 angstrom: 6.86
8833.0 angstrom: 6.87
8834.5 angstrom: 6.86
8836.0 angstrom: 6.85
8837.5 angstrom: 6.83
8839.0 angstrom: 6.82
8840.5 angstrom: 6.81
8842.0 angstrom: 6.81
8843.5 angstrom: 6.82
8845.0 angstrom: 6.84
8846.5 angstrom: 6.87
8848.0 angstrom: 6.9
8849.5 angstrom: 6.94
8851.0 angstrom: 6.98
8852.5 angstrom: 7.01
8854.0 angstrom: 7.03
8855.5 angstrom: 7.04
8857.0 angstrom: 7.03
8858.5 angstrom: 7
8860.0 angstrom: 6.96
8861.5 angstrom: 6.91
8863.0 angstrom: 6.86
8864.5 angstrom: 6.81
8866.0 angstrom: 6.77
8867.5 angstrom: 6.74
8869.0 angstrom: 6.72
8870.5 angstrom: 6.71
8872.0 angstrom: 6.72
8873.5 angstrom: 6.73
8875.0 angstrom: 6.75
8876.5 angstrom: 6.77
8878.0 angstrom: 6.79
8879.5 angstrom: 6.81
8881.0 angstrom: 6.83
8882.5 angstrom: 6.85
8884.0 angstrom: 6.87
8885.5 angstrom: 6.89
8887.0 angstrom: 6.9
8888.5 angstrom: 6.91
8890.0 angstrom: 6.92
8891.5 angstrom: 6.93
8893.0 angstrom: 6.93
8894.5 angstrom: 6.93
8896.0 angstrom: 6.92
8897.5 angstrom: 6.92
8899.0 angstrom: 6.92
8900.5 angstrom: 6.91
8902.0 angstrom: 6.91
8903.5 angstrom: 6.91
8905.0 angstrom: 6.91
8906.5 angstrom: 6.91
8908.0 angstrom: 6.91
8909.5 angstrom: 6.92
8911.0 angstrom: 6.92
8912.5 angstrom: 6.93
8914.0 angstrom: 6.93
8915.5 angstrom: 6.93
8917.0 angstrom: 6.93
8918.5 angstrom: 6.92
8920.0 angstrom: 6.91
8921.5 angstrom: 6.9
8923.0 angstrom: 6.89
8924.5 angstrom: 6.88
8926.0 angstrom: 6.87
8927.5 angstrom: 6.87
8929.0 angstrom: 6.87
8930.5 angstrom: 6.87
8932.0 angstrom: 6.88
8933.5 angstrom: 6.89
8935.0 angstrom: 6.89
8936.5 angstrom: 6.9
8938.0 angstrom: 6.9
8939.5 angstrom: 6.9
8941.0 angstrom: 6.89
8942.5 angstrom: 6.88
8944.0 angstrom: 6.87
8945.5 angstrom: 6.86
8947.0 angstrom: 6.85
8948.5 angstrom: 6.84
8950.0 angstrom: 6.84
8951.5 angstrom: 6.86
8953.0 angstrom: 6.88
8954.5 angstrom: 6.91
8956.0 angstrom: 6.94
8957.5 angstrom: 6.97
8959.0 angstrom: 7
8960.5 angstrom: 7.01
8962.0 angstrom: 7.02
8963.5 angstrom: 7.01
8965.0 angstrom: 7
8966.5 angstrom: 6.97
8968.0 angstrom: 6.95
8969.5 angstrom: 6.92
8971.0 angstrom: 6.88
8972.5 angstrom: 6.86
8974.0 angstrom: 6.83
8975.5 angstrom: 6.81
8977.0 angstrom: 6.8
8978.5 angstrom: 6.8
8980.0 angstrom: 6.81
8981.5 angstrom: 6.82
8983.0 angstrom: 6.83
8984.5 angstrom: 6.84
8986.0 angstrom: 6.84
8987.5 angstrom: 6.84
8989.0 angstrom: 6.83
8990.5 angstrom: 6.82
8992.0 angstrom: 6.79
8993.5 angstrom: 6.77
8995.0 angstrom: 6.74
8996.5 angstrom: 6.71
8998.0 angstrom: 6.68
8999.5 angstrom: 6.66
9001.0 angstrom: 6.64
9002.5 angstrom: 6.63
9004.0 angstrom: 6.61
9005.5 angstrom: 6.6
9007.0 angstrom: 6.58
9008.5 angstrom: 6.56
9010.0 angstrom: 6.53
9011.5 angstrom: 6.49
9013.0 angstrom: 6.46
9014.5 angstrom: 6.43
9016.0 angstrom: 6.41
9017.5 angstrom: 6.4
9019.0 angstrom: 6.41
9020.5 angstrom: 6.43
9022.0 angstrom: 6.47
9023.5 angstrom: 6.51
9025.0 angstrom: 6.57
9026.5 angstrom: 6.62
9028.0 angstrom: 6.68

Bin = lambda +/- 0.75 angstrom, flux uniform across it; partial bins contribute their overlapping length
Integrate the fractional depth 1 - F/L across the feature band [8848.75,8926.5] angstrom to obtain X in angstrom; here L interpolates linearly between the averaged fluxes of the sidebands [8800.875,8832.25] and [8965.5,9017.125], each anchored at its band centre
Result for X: -1.7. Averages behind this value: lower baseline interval 6.75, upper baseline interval 6.73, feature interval 6.89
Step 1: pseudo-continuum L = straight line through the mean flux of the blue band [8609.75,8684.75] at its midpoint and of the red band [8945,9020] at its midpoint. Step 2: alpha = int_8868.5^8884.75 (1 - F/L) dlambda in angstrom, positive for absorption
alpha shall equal 0.1 angstrom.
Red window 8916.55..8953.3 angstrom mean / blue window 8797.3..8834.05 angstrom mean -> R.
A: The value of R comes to 1.02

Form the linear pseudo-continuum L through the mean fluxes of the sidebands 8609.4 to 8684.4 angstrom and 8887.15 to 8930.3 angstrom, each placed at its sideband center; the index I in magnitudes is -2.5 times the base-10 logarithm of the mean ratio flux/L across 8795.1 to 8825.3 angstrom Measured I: 0.02 mag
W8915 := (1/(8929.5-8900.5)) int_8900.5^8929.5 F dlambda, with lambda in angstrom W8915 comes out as 6.91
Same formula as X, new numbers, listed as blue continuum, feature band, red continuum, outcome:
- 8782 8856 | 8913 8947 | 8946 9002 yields -0.20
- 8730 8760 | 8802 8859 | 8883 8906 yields 0.88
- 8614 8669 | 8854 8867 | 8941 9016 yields -0.17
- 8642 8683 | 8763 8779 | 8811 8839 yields -0.15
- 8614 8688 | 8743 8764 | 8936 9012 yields -0.18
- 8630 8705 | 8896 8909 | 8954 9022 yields -0.29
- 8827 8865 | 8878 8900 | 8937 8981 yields 0.02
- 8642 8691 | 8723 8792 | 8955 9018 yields -2.39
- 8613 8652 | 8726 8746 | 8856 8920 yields 0.11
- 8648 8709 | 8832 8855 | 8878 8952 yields -0.17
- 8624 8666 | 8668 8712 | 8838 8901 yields 0.77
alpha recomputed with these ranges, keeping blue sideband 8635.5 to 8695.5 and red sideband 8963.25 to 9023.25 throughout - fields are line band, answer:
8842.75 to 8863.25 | -0.7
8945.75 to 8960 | -0.4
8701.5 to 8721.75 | -0.9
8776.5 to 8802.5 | -0.8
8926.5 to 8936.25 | -0.2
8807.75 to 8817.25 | 0.1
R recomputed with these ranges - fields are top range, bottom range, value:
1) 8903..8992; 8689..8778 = 0.99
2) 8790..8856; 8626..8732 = 0.99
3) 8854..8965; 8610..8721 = 1.00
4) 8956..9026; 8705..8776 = 0.97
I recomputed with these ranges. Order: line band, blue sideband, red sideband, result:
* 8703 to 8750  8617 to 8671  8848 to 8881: -0.02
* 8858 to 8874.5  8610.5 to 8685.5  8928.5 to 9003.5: 0.01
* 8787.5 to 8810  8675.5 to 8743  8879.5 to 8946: 0.02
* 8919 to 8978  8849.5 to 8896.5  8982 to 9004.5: -0.02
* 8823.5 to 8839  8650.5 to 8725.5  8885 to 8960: 0.00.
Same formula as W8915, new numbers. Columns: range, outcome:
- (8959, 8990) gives 6.89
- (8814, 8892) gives 6.86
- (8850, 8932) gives 6.89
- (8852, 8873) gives 6.88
